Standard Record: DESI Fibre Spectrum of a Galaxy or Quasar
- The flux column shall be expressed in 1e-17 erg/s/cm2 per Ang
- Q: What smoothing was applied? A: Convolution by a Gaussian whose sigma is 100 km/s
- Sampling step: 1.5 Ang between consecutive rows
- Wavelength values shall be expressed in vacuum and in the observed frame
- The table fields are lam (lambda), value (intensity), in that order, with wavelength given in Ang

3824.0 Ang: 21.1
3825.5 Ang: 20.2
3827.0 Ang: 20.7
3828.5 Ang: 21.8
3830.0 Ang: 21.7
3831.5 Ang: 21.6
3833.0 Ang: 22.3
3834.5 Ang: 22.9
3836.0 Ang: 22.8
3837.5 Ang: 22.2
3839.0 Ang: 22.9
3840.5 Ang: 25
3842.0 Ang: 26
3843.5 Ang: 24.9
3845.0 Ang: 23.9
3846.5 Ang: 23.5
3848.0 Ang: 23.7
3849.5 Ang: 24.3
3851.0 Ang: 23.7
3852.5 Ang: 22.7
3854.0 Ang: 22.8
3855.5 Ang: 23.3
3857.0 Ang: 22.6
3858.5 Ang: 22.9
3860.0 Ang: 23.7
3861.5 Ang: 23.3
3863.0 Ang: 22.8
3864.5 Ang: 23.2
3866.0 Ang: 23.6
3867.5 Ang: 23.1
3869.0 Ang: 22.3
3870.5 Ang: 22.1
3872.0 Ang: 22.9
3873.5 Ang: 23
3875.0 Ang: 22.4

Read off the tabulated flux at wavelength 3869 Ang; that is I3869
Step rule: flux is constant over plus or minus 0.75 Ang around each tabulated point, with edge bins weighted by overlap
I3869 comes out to 22.3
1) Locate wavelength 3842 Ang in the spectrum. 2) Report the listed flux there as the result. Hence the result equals 26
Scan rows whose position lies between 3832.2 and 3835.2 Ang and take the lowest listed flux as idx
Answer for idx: 22.3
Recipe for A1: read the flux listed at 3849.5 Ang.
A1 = 24.3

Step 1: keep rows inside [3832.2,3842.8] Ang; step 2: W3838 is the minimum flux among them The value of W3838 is 22.2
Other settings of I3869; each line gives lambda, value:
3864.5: 23.2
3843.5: 24.9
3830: 21.7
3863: 22.8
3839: 22.9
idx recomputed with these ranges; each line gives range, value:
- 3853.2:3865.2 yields 22.6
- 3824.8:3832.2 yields 20.2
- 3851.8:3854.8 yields 22.7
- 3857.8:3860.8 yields 22.9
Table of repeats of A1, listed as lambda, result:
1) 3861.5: 23.3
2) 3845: 23.9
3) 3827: 20.7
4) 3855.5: 23.3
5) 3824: 21.1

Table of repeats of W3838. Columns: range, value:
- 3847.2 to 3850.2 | 23.7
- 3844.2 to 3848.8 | 23.5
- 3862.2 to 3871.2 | 22.1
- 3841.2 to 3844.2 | 24.9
